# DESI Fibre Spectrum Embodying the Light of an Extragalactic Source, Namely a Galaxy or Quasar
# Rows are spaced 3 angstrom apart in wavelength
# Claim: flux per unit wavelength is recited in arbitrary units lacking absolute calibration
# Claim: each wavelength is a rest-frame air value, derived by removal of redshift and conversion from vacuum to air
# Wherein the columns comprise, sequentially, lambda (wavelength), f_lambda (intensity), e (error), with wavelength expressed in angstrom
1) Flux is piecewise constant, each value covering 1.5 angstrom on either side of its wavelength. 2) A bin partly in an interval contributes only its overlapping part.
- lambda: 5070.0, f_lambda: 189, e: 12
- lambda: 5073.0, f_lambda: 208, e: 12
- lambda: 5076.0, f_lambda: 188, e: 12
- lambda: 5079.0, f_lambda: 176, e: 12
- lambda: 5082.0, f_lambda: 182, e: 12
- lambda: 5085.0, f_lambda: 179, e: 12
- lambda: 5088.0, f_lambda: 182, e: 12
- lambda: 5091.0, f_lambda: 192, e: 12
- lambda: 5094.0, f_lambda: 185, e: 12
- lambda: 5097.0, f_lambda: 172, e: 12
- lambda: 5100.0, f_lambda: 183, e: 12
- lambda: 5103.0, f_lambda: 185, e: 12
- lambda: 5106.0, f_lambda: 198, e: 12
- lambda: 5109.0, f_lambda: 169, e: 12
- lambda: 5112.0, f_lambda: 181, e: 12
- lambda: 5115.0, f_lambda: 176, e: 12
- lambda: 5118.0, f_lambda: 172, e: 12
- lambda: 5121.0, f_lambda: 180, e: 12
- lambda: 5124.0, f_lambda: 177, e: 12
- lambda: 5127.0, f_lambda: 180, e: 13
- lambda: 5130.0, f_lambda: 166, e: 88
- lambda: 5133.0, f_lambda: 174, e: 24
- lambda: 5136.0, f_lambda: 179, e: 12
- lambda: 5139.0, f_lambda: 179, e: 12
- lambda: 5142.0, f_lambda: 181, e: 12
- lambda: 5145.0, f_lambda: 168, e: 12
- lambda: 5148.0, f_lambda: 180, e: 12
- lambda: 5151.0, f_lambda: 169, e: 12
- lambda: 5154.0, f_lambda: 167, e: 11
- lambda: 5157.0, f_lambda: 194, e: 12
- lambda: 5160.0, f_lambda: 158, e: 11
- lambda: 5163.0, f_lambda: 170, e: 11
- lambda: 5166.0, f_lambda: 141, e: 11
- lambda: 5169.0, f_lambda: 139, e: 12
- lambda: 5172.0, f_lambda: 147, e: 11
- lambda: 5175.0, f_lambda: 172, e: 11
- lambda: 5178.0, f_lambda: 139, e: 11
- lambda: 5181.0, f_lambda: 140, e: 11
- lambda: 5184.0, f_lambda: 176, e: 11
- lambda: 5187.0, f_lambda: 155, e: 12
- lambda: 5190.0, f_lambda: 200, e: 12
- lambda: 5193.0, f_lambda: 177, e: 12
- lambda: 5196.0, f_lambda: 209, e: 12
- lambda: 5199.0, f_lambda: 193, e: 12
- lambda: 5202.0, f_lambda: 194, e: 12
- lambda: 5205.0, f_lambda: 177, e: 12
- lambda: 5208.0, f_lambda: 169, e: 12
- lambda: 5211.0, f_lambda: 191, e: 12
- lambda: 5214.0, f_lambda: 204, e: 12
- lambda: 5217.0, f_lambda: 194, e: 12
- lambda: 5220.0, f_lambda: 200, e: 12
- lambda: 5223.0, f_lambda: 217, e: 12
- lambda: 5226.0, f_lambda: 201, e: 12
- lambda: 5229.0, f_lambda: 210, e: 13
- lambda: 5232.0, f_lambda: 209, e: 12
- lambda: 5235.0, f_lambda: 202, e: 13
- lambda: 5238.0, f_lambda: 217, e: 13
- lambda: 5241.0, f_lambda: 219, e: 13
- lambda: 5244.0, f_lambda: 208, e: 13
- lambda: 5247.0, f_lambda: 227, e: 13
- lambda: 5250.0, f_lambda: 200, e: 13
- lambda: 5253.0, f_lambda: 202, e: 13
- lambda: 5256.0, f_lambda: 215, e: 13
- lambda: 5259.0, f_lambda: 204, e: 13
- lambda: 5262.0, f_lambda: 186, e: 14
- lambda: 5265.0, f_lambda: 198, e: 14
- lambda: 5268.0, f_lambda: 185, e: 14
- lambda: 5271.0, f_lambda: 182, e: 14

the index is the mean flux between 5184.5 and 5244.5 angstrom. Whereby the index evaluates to 197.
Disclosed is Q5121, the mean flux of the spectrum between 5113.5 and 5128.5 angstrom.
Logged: 177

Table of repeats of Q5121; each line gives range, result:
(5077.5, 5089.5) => 180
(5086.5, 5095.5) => 186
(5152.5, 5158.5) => 180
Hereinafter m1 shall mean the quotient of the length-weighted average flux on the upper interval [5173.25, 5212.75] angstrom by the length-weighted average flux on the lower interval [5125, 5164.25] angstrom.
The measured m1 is 1.01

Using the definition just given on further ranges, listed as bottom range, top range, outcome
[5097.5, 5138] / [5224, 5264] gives 1.16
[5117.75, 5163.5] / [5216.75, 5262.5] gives 1.19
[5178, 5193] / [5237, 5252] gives 1.29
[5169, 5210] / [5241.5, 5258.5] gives 1.22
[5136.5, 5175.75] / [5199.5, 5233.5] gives 1.18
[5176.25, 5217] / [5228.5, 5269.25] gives 1.15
